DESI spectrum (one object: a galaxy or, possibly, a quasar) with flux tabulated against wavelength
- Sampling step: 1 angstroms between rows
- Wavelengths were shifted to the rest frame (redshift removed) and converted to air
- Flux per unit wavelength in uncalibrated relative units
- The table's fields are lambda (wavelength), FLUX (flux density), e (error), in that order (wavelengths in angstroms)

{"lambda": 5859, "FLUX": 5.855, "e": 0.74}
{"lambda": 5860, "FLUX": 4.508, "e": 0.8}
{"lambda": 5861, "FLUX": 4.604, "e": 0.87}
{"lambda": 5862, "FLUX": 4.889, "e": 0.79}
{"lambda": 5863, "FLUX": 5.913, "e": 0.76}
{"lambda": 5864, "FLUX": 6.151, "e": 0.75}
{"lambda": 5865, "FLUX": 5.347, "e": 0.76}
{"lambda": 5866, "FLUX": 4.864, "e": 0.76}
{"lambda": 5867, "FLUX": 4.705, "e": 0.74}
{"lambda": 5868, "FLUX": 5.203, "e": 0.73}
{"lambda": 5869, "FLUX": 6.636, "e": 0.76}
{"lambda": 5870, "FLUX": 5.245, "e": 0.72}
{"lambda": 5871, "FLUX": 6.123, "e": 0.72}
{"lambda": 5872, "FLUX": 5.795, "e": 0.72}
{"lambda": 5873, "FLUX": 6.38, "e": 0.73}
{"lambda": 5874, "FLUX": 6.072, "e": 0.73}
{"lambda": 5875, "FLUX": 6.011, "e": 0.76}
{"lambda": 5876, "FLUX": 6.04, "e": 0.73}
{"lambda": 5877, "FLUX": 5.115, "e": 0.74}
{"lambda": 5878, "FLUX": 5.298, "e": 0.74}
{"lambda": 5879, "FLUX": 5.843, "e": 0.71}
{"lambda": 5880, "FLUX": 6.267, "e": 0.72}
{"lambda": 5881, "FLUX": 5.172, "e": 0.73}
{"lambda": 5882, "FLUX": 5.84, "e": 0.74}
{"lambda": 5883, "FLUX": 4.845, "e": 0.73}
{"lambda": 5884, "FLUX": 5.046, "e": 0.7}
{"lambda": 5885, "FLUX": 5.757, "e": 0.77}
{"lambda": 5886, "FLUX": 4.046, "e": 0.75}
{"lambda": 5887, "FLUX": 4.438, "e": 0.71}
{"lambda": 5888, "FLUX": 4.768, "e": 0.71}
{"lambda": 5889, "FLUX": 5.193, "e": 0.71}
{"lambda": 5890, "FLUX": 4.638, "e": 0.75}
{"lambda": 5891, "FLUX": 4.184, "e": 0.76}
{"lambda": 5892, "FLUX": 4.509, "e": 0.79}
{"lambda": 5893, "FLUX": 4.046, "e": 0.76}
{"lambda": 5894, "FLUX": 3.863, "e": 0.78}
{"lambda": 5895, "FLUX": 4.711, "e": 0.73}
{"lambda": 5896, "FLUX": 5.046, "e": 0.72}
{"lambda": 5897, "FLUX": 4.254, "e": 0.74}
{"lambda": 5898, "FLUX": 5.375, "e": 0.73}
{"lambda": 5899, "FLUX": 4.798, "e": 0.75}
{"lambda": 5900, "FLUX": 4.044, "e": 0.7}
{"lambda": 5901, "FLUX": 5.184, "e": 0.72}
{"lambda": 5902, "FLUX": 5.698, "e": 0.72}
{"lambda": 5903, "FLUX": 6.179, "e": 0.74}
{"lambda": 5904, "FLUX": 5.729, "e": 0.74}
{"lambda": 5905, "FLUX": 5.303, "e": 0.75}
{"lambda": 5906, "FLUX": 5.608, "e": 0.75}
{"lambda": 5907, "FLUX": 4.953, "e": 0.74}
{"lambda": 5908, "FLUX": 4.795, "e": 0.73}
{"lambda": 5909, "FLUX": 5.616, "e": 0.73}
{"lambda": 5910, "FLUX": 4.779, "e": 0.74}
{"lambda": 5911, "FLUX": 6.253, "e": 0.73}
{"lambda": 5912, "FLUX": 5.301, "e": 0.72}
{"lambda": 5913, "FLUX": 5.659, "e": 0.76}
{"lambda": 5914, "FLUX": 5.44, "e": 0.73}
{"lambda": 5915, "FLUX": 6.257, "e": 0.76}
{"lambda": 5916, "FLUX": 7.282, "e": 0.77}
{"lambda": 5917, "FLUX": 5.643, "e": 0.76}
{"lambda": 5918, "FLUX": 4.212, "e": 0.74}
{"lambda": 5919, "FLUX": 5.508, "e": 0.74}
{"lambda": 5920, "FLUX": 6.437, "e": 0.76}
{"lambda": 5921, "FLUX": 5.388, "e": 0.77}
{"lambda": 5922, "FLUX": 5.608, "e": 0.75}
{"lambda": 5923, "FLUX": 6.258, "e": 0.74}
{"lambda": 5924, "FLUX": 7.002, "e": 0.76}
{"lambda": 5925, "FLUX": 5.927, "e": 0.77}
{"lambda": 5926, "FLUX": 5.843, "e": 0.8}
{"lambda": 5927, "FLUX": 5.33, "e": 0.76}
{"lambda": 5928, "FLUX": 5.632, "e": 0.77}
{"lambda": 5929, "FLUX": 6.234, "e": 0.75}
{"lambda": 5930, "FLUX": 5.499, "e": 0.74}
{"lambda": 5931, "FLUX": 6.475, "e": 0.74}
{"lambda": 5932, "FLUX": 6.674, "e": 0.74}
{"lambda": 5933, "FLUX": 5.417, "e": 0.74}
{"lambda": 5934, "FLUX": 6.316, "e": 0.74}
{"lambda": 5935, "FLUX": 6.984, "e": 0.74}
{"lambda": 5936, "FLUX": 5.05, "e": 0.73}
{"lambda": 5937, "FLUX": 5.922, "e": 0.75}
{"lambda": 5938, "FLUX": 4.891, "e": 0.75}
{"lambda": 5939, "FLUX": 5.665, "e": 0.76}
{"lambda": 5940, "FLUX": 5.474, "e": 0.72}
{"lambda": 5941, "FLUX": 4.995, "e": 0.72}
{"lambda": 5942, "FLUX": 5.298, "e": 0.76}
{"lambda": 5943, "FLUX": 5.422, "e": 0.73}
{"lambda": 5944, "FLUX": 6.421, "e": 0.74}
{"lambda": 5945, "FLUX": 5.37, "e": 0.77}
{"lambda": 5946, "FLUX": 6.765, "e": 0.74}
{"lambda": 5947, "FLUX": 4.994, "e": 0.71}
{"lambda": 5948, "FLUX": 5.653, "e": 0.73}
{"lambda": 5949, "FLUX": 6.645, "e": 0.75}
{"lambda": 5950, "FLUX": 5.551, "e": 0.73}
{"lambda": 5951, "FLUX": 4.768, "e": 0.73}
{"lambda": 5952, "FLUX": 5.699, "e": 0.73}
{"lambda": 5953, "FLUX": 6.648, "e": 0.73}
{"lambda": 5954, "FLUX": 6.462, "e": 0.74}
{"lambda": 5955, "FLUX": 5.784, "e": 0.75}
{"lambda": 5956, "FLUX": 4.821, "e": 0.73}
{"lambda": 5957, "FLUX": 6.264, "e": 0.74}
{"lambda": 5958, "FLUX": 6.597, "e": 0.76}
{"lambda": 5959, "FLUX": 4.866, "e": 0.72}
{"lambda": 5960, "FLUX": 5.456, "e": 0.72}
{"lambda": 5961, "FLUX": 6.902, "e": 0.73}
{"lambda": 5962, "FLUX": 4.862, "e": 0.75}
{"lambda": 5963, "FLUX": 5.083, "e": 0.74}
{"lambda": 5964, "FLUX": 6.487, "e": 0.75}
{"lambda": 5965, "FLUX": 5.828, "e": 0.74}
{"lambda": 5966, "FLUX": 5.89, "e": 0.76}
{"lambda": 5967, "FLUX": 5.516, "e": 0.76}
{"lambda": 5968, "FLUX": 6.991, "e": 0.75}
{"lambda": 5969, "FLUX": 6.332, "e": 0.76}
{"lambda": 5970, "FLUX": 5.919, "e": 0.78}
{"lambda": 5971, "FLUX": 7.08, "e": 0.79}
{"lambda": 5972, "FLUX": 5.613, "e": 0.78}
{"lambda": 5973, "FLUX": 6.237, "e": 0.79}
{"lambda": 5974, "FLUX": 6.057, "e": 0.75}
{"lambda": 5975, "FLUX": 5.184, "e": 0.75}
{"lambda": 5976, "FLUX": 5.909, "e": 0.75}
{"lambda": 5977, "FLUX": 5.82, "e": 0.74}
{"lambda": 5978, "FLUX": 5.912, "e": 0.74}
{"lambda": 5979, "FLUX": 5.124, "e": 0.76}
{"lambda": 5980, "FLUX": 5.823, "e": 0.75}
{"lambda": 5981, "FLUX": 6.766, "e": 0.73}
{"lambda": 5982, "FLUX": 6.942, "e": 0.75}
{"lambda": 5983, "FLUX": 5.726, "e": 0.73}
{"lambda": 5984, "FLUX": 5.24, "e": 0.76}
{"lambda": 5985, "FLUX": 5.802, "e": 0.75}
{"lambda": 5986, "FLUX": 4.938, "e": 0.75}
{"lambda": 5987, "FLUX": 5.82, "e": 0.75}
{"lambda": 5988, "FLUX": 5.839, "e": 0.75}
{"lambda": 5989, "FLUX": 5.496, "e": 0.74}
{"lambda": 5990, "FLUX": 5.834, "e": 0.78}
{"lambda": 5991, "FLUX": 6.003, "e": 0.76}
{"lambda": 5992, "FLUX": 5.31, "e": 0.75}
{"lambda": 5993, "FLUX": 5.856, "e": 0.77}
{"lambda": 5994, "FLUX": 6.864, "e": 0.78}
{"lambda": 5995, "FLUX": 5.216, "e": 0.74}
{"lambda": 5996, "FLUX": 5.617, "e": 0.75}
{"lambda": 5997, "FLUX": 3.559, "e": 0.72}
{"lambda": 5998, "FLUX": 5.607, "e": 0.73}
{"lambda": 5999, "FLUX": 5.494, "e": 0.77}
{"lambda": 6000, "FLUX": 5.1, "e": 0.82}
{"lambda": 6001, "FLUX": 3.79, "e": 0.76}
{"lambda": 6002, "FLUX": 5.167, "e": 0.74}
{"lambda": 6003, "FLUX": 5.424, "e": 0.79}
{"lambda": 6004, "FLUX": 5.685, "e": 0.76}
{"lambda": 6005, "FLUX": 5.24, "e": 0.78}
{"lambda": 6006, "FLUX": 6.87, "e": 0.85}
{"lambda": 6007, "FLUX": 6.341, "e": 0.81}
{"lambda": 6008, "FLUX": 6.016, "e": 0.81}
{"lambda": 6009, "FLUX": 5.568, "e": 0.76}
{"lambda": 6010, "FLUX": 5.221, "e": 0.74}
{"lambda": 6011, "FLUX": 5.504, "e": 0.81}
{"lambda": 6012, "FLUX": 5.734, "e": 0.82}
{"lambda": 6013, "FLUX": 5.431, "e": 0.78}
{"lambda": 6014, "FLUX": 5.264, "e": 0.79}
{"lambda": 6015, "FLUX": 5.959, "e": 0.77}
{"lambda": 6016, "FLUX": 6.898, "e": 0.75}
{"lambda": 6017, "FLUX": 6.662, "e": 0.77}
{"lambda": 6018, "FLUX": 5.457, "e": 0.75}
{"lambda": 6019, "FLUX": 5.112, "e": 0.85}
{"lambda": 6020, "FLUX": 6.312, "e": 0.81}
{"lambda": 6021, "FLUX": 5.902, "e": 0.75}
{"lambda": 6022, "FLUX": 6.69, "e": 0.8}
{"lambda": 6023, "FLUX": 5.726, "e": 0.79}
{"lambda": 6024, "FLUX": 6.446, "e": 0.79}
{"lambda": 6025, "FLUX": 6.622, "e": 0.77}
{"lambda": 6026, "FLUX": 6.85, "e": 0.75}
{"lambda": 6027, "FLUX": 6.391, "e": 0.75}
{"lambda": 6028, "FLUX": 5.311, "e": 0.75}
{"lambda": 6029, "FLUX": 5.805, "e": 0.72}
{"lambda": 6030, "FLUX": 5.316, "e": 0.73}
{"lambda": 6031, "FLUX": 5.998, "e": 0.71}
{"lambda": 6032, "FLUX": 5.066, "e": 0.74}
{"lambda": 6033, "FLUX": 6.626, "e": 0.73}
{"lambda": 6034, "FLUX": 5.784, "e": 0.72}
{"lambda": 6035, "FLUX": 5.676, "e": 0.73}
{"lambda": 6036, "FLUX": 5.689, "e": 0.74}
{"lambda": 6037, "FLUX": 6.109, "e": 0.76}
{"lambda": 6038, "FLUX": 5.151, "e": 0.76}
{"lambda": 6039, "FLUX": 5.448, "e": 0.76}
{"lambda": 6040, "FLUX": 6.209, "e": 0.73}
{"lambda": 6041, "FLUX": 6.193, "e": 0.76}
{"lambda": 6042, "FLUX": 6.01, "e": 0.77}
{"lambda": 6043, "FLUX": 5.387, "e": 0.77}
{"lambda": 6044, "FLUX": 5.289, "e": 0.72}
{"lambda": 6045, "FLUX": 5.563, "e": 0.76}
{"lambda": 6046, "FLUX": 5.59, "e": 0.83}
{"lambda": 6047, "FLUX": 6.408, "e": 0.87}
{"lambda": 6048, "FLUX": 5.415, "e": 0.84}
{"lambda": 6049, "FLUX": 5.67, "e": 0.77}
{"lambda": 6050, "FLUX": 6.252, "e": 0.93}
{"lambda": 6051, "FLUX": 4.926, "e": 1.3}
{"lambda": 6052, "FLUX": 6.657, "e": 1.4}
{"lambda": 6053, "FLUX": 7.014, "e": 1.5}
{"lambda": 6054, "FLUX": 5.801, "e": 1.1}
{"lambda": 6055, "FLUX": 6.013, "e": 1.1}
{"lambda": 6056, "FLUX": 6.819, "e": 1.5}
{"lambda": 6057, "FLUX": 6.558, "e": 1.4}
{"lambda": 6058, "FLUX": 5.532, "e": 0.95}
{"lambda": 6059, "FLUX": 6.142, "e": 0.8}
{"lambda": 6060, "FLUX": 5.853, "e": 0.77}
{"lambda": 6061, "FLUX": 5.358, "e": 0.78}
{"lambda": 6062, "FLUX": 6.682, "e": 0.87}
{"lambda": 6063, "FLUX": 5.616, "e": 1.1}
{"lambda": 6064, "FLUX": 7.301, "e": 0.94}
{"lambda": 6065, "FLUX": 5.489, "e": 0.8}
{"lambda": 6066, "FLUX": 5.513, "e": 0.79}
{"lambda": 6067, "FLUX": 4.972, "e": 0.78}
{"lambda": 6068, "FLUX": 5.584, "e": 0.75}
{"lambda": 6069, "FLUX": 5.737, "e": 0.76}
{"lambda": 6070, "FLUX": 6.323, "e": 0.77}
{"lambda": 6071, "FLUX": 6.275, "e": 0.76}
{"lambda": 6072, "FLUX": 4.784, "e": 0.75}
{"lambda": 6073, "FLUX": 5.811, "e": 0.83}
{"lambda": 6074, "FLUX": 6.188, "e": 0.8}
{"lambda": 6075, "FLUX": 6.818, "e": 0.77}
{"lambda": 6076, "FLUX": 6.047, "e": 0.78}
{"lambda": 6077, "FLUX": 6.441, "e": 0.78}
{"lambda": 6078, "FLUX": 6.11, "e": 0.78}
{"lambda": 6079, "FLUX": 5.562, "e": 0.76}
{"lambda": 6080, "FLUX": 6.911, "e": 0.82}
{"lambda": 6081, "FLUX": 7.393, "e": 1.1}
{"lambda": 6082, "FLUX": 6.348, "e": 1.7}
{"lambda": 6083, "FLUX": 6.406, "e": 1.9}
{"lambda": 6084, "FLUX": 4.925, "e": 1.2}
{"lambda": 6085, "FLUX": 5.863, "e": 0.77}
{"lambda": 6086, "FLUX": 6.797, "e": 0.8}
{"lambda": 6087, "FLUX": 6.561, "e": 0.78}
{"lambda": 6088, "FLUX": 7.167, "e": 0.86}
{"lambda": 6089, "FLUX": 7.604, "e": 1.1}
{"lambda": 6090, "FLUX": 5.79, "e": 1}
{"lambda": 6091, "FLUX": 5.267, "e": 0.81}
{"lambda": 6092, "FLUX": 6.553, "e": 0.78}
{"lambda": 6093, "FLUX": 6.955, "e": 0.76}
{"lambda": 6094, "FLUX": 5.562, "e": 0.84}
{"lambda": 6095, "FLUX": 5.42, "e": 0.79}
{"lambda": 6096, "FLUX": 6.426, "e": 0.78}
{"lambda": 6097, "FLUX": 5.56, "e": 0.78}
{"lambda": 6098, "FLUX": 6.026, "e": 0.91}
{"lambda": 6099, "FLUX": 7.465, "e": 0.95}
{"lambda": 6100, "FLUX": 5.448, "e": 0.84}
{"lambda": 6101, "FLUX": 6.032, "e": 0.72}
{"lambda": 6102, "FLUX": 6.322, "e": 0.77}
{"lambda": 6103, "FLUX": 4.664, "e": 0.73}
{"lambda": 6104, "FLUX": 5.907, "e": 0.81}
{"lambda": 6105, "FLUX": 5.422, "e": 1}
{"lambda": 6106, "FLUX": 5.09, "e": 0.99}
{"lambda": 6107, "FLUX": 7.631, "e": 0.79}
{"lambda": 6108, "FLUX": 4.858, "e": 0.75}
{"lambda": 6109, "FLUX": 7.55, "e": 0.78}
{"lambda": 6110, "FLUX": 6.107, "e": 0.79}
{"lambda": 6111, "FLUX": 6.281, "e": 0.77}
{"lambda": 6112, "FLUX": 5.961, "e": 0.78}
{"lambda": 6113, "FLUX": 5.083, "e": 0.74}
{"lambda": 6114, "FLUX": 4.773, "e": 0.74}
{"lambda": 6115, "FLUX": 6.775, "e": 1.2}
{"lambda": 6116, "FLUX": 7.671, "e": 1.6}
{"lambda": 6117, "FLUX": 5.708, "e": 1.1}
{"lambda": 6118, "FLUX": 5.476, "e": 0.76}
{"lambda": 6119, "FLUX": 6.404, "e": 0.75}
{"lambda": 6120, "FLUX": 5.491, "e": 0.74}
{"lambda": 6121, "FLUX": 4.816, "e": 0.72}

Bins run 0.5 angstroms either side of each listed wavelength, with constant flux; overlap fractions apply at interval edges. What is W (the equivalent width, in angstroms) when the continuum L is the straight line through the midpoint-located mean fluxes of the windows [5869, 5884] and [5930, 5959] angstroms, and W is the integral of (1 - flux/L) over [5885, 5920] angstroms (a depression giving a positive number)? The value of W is 3.8 angstroms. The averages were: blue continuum 5.73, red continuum 5.8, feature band 5.13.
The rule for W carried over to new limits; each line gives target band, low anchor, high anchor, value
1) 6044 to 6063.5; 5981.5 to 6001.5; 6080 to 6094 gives 0.4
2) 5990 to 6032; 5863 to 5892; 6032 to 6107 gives 0.6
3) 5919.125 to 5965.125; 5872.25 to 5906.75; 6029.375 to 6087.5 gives -3.5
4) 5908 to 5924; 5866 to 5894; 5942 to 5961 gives -0.5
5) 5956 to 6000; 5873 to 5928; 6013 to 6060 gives -0.8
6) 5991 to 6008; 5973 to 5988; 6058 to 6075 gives 1.0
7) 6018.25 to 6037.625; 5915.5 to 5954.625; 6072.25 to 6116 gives 0.2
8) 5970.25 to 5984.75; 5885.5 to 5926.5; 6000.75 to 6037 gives -0.8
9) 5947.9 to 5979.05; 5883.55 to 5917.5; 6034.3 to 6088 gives -2.4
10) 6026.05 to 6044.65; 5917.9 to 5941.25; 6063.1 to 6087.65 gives 0.7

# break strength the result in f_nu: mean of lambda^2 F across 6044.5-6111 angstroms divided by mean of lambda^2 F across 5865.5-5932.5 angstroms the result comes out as 1.19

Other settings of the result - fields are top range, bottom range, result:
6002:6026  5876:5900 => 1.26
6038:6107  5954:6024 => 1.07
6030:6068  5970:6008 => 1.05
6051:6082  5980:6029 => 1.08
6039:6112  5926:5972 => 1.08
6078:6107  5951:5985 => 1.08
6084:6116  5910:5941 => 1.11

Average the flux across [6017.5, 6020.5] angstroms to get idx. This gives 5.63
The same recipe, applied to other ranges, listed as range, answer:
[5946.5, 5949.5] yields 5.76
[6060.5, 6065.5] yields 6.09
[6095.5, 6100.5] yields 6.19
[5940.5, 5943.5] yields 5.24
